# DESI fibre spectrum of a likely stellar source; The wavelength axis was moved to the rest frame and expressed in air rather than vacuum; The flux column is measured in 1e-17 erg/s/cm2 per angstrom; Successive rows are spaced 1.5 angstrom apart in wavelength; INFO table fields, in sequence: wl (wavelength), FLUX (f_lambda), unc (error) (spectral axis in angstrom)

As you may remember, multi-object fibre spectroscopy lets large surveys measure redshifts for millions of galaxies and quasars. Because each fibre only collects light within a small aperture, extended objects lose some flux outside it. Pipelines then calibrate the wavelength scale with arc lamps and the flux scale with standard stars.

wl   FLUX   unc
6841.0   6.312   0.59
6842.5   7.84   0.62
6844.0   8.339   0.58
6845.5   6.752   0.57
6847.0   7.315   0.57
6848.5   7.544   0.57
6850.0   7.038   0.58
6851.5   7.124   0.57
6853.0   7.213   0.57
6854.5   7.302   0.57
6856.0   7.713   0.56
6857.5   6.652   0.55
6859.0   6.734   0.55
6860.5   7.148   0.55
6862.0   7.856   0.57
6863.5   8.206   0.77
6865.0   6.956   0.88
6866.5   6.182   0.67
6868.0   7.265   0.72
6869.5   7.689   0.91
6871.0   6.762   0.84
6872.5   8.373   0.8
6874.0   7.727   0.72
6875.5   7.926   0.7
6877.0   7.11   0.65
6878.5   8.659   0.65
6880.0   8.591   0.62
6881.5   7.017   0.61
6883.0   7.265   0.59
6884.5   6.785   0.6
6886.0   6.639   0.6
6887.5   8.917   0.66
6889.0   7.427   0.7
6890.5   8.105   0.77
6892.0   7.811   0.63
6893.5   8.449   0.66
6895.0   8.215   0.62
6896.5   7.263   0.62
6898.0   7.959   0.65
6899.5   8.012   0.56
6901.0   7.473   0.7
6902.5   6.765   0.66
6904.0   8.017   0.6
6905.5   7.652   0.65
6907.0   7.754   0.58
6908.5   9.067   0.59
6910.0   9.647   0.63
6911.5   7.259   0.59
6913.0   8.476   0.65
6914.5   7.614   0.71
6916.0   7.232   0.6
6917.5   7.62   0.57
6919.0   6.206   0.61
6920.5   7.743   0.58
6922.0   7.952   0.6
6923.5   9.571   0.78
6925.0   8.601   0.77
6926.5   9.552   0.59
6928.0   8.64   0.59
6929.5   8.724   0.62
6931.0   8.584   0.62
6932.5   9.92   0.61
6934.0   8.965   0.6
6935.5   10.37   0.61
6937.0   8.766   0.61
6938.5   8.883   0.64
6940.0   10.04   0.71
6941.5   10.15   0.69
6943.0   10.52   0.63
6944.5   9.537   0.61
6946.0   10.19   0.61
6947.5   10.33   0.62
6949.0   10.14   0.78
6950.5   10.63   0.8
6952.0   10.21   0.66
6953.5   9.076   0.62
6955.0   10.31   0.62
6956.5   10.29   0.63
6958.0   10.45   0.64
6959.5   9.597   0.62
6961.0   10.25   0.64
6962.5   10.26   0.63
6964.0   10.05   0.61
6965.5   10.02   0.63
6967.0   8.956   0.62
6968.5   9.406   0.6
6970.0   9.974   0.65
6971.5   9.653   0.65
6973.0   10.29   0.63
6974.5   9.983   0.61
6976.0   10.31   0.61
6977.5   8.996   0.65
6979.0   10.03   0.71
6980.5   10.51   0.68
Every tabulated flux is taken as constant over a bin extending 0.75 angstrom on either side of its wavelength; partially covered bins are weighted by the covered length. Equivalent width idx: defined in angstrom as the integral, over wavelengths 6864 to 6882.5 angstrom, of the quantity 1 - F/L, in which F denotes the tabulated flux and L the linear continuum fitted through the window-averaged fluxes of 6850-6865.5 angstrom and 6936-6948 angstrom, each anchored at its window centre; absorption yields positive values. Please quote 0.5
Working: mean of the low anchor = 7.28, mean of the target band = 7.53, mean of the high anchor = 9.8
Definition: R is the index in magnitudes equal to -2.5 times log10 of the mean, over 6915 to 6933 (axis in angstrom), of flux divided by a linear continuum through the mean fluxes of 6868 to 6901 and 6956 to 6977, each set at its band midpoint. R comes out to 0.06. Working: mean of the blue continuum 7.73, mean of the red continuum 9.95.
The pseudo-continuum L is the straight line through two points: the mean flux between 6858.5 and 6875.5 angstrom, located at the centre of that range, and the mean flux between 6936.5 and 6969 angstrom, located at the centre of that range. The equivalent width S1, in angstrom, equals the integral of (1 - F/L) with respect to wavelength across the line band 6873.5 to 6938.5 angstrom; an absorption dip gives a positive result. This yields 3.3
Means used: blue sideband 7.39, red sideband 9.92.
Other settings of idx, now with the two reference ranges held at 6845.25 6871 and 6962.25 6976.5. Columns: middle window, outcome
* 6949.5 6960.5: -0.6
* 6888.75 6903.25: 0.6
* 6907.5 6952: -0.4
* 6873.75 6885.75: 0.2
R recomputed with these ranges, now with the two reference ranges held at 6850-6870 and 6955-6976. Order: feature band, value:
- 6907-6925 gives 0.08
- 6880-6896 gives 0.03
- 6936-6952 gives -0.06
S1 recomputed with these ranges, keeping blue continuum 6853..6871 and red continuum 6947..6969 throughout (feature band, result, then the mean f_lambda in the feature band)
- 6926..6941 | 0.1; 9.25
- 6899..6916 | 1.2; 7.94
